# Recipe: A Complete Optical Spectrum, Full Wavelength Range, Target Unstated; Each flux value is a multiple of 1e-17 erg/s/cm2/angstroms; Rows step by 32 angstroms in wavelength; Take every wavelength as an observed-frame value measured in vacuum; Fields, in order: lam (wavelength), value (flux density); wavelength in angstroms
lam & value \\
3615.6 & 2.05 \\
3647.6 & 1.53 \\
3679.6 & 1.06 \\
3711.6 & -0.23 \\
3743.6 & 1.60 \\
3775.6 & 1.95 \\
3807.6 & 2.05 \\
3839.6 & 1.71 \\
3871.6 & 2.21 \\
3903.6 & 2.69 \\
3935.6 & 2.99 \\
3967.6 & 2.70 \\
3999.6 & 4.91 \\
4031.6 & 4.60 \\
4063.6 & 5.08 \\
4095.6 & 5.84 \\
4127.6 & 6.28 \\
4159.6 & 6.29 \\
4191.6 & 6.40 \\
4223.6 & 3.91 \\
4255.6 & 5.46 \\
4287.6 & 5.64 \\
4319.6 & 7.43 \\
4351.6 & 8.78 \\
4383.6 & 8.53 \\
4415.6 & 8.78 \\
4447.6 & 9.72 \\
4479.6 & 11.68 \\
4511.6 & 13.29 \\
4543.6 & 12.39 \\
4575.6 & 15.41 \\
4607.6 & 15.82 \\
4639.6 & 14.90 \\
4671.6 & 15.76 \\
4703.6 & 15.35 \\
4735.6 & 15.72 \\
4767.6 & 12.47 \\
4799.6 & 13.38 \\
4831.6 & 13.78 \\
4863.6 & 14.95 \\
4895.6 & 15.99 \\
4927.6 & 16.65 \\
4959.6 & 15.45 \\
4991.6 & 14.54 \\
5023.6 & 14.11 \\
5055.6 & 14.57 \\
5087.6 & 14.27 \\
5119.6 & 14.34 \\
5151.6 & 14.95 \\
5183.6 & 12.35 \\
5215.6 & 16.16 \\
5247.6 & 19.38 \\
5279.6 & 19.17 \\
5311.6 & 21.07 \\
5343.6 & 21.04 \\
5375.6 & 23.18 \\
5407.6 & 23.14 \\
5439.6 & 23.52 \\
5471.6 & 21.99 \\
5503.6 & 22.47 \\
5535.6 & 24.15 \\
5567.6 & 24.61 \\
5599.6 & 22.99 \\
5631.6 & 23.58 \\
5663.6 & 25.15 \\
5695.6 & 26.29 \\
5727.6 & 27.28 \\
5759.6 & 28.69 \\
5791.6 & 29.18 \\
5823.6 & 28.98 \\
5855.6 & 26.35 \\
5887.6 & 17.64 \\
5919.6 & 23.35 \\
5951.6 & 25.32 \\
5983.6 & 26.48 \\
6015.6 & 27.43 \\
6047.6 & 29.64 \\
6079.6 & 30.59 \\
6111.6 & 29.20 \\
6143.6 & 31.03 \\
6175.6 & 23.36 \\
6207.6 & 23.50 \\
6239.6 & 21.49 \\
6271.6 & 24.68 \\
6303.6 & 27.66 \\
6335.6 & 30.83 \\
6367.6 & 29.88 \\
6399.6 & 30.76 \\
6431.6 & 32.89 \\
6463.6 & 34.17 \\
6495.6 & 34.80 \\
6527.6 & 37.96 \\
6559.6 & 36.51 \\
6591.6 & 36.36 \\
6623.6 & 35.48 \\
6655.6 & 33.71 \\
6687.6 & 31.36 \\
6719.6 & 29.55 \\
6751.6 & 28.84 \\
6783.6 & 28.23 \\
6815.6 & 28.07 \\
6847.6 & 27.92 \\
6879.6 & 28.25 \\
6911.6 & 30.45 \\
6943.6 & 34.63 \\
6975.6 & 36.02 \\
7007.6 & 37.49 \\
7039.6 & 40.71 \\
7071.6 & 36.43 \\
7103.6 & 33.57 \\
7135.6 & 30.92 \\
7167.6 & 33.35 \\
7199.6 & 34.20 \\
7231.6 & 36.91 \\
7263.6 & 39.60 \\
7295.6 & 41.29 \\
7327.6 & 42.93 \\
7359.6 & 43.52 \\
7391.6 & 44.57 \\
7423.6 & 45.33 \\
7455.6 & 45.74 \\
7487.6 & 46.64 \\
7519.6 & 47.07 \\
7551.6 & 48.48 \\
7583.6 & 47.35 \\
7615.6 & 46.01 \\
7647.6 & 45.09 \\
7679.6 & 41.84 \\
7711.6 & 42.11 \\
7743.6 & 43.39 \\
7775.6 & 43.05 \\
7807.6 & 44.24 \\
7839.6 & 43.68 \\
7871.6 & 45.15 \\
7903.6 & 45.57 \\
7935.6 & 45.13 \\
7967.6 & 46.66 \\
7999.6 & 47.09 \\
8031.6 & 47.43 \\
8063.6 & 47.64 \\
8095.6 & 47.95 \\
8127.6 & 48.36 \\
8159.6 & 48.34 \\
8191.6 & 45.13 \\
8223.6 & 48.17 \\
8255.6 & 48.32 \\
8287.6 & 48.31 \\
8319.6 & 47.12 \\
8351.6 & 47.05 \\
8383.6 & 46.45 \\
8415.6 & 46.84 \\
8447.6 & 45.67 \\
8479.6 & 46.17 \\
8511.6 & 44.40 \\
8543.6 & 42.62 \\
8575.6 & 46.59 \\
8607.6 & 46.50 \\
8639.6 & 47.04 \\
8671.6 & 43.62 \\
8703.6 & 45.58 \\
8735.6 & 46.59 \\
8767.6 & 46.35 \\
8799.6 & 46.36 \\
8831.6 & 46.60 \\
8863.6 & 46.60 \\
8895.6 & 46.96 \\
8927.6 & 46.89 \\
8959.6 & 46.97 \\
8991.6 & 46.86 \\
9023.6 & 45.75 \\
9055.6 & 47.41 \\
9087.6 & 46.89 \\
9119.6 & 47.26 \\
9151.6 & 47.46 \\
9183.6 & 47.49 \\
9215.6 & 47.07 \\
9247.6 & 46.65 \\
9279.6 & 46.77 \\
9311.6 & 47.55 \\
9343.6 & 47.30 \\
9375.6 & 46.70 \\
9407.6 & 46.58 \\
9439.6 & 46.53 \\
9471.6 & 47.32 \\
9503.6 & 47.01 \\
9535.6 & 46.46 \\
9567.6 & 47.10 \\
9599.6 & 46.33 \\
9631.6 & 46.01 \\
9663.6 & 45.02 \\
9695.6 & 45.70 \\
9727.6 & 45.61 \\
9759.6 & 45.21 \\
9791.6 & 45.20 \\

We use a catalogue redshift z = 0.00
